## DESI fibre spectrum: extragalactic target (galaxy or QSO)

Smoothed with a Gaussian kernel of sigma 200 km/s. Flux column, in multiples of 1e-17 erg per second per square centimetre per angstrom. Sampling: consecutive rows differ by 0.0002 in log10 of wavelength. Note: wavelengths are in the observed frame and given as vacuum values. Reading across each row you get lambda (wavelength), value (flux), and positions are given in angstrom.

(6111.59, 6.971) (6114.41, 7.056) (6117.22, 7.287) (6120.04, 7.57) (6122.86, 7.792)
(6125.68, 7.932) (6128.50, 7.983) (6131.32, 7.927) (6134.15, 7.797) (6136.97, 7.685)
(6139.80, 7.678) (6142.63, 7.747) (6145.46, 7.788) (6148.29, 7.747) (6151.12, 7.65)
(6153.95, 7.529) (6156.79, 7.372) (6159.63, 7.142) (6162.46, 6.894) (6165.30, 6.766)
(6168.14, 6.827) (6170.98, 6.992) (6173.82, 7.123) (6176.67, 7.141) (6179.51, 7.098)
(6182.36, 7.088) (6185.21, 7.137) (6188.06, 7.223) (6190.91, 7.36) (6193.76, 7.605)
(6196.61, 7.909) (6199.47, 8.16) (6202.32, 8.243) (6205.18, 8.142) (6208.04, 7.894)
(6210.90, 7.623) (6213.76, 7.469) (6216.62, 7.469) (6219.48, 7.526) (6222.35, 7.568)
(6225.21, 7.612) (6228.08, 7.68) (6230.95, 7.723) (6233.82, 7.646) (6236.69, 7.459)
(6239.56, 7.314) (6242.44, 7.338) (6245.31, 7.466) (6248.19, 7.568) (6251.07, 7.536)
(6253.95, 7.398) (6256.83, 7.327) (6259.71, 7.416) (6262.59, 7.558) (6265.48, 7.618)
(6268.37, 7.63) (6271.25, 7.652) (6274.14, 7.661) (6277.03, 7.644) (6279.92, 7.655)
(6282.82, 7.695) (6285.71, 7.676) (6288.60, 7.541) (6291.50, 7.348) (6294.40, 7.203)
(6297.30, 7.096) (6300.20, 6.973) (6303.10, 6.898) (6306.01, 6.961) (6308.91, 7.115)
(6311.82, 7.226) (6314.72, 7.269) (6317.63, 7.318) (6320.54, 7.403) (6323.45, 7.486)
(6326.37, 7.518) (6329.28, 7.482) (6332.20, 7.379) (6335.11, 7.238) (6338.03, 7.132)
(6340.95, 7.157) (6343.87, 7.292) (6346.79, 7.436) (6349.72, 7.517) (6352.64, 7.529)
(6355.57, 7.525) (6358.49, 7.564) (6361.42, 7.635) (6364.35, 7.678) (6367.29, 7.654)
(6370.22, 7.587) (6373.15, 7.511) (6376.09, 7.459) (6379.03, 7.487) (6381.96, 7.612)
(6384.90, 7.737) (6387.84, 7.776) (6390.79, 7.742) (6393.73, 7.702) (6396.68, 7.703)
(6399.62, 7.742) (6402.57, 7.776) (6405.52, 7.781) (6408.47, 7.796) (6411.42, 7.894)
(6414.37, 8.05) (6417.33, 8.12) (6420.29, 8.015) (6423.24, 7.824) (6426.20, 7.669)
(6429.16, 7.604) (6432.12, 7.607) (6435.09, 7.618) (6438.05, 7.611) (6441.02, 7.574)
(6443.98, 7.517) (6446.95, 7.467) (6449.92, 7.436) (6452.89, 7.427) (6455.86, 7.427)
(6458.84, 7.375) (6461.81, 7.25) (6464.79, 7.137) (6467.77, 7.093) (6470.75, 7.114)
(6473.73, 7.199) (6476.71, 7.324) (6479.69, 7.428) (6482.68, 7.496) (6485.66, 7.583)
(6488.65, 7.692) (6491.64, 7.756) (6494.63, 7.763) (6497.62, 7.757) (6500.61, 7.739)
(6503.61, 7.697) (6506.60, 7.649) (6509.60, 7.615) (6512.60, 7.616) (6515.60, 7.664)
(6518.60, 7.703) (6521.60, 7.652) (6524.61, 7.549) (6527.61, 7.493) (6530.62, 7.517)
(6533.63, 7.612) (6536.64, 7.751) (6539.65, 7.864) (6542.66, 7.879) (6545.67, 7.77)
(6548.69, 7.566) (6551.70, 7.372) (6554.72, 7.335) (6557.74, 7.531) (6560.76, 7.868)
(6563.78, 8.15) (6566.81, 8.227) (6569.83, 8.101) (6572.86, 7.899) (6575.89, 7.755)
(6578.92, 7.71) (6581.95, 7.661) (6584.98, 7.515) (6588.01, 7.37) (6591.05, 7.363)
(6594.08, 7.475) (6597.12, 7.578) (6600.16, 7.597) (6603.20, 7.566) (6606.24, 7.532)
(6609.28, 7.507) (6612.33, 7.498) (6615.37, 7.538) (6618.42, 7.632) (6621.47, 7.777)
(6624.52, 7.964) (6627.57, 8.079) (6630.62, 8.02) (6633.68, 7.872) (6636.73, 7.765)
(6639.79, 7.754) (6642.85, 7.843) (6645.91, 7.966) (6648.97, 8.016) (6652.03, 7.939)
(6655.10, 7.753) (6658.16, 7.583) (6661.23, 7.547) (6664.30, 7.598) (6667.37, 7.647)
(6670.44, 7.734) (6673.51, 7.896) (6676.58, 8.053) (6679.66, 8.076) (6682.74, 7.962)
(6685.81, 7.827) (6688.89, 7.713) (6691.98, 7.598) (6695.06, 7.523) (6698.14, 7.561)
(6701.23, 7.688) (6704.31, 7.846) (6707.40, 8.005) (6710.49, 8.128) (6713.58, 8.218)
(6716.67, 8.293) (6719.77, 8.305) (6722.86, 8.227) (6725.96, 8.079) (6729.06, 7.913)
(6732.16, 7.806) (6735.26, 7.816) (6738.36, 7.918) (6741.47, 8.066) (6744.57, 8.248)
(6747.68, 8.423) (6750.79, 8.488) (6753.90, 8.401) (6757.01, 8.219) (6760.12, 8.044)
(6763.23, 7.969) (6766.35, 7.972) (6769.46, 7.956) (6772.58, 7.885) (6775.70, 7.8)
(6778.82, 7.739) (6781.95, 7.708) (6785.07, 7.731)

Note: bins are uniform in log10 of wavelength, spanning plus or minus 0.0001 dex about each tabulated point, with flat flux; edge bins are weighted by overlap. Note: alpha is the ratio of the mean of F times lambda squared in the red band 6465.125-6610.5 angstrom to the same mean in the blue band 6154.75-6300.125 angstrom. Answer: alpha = 1.12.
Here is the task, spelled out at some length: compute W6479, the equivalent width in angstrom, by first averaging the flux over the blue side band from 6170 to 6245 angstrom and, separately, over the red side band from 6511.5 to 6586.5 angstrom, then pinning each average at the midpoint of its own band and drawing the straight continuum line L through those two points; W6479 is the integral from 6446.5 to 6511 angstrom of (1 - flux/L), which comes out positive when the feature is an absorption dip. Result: 1.7 angstrom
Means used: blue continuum 7.52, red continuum 7.71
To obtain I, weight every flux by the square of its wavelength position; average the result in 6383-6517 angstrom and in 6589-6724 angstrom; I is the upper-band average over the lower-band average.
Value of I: 1.09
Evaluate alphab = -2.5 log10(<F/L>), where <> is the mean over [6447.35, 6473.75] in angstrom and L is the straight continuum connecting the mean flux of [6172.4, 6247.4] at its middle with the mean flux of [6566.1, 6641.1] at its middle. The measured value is 0.05 mag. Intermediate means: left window 7.54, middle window 7.28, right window 7.7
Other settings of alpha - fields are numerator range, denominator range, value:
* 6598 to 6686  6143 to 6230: 1.20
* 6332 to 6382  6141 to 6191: 1.09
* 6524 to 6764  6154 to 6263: 1.20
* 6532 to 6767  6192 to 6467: 1.15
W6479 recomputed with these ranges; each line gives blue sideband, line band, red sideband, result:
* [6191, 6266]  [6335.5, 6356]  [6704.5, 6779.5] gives 0.98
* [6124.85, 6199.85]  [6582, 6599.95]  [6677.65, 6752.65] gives 0.87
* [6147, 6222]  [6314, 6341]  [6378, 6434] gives 1.06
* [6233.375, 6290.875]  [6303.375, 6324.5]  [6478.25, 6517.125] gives 0.93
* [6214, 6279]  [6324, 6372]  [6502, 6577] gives 0.88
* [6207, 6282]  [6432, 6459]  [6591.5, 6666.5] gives 0.47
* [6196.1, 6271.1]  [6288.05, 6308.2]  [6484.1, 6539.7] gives 1.33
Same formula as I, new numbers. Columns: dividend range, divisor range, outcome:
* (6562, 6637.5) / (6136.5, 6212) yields 1.18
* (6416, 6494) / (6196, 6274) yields 1.06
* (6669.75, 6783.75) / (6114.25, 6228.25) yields 1.26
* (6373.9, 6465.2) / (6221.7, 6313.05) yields 1.08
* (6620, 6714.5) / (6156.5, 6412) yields 1.18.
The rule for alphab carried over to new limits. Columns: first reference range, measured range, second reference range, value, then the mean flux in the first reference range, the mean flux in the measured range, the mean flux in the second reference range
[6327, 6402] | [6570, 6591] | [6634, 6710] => 0.01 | 7.53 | 7.66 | 7.79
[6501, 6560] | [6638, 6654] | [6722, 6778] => -0.01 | 7.63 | 7.89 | 8.06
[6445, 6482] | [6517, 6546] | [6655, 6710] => -0.03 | 7.31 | 7.68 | 7.76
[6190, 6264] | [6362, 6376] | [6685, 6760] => 0.02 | 7.62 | 7.59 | 8.02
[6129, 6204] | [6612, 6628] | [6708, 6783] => 0.03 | 7.46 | 7.75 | 8.07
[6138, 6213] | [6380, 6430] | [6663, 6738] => -0.02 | 7.46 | 7.8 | 7.9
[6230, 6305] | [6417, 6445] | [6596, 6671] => -0.02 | 7.46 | 7.7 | 7.73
